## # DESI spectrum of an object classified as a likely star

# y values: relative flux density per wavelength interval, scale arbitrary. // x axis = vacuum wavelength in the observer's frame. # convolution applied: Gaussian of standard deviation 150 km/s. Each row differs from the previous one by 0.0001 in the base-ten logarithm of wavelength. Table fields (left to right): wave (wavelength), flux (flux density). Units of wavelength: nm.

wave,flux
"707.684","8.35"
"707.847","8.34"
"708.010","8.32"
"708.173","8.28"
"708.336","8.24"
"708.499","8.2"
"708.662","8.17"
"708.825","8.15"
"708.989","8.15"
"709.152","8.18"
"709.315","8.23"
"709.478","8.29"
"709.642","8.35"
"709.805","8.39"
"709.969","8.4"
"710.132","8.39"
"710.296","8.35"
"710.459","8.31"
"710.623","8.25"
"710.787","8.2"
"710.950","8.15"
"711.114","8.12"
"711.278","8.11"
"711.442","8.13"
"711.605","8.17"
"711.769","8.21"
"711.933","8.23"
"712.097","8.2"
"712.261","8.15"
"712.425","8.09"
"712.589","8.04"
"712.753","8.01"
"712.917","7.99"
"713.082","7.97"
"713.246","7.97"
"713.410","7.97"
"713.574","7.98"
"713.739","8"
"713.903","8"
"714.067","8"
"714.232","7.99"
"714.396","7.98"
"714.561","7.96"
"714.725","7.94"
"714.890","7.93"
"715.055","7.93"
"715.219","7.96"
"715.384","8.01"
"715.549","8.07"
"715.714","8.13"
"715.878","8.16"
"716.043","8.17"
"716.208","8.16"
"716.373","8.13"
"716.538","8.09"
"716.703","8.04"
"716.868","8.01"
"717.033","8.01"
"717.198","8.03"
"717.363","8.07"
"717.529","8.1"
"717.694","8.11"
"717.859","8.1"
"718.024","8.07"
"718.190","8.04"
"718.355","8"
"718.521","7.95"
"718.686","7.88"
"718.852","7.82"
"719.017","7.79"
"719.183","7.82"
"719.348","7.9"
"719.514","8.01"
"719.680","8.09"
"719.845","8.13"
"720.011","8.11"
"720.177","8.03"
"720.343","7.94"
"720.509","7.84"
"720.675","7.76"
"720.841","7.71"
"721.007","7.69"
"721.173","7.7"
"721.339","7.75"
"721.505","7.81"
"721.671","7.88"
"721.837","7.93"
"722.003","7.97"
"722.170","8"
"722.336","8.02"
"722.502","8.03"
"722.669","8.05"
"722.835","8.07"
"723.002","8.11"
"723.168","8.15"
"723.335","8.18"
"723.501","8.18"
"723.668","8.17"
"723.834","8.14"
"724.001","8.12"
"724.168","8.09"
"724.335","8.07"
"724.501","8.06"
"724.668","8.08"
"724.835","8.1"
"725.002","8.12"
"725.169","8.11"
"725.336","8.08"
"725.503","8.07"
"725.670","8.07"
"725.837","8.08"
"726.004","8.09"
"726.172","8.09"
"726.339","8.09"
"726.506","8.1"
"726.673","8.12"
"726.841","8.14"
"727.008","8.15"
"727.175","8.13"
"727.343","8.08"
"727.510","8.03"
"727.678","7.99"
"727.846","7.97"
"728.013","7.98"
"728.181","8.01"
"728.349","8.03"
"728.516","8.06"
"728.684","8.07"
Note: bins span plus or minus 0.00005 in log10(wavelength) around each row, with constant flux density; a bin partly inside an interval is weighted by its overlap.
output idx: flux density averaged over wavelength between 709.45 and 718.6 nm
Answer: 8.1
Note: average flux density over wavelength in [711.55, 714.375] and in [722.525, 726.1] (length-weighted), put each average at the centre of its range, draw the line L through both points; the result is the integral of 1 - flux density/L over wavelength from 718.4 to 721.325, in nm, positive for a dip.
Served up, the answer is 0.07 nm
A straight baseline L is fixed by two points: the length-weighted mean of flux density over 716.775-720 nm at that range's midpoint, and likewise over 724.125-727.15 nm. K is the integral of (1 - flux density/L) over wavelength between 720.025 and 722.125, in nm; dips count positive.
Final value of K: 0.05 nm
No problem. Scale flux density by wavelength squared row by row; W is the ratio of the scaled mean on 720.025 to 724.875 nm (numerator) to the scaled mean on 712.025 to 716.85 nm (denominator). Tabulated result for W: 1.02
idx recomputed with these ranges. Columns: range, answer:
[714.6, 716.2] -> 8.04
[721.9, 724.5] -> 8.09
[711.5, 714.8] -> 8.05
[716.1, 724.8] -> 8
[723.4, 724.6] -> 8.12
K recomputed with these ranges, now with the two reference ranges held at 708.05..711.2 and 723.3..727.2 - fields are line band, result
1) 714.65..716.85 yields 0.04 nm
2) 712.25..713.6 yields 0.03 nm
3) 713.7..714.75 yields 0.03 nm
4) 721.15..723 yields 0.04 nm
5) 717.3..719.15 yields 0.04 nm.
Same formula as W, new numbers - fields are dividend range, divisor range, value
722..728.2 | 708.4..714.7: 1.03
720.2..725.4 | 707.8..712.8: 1.01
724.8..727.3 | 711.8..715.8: 1.04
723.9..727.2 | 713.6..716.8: 1.04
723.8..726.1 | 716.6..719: 1.03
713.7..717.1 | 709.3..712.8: 0.99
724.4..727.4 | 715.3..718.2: 1.03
